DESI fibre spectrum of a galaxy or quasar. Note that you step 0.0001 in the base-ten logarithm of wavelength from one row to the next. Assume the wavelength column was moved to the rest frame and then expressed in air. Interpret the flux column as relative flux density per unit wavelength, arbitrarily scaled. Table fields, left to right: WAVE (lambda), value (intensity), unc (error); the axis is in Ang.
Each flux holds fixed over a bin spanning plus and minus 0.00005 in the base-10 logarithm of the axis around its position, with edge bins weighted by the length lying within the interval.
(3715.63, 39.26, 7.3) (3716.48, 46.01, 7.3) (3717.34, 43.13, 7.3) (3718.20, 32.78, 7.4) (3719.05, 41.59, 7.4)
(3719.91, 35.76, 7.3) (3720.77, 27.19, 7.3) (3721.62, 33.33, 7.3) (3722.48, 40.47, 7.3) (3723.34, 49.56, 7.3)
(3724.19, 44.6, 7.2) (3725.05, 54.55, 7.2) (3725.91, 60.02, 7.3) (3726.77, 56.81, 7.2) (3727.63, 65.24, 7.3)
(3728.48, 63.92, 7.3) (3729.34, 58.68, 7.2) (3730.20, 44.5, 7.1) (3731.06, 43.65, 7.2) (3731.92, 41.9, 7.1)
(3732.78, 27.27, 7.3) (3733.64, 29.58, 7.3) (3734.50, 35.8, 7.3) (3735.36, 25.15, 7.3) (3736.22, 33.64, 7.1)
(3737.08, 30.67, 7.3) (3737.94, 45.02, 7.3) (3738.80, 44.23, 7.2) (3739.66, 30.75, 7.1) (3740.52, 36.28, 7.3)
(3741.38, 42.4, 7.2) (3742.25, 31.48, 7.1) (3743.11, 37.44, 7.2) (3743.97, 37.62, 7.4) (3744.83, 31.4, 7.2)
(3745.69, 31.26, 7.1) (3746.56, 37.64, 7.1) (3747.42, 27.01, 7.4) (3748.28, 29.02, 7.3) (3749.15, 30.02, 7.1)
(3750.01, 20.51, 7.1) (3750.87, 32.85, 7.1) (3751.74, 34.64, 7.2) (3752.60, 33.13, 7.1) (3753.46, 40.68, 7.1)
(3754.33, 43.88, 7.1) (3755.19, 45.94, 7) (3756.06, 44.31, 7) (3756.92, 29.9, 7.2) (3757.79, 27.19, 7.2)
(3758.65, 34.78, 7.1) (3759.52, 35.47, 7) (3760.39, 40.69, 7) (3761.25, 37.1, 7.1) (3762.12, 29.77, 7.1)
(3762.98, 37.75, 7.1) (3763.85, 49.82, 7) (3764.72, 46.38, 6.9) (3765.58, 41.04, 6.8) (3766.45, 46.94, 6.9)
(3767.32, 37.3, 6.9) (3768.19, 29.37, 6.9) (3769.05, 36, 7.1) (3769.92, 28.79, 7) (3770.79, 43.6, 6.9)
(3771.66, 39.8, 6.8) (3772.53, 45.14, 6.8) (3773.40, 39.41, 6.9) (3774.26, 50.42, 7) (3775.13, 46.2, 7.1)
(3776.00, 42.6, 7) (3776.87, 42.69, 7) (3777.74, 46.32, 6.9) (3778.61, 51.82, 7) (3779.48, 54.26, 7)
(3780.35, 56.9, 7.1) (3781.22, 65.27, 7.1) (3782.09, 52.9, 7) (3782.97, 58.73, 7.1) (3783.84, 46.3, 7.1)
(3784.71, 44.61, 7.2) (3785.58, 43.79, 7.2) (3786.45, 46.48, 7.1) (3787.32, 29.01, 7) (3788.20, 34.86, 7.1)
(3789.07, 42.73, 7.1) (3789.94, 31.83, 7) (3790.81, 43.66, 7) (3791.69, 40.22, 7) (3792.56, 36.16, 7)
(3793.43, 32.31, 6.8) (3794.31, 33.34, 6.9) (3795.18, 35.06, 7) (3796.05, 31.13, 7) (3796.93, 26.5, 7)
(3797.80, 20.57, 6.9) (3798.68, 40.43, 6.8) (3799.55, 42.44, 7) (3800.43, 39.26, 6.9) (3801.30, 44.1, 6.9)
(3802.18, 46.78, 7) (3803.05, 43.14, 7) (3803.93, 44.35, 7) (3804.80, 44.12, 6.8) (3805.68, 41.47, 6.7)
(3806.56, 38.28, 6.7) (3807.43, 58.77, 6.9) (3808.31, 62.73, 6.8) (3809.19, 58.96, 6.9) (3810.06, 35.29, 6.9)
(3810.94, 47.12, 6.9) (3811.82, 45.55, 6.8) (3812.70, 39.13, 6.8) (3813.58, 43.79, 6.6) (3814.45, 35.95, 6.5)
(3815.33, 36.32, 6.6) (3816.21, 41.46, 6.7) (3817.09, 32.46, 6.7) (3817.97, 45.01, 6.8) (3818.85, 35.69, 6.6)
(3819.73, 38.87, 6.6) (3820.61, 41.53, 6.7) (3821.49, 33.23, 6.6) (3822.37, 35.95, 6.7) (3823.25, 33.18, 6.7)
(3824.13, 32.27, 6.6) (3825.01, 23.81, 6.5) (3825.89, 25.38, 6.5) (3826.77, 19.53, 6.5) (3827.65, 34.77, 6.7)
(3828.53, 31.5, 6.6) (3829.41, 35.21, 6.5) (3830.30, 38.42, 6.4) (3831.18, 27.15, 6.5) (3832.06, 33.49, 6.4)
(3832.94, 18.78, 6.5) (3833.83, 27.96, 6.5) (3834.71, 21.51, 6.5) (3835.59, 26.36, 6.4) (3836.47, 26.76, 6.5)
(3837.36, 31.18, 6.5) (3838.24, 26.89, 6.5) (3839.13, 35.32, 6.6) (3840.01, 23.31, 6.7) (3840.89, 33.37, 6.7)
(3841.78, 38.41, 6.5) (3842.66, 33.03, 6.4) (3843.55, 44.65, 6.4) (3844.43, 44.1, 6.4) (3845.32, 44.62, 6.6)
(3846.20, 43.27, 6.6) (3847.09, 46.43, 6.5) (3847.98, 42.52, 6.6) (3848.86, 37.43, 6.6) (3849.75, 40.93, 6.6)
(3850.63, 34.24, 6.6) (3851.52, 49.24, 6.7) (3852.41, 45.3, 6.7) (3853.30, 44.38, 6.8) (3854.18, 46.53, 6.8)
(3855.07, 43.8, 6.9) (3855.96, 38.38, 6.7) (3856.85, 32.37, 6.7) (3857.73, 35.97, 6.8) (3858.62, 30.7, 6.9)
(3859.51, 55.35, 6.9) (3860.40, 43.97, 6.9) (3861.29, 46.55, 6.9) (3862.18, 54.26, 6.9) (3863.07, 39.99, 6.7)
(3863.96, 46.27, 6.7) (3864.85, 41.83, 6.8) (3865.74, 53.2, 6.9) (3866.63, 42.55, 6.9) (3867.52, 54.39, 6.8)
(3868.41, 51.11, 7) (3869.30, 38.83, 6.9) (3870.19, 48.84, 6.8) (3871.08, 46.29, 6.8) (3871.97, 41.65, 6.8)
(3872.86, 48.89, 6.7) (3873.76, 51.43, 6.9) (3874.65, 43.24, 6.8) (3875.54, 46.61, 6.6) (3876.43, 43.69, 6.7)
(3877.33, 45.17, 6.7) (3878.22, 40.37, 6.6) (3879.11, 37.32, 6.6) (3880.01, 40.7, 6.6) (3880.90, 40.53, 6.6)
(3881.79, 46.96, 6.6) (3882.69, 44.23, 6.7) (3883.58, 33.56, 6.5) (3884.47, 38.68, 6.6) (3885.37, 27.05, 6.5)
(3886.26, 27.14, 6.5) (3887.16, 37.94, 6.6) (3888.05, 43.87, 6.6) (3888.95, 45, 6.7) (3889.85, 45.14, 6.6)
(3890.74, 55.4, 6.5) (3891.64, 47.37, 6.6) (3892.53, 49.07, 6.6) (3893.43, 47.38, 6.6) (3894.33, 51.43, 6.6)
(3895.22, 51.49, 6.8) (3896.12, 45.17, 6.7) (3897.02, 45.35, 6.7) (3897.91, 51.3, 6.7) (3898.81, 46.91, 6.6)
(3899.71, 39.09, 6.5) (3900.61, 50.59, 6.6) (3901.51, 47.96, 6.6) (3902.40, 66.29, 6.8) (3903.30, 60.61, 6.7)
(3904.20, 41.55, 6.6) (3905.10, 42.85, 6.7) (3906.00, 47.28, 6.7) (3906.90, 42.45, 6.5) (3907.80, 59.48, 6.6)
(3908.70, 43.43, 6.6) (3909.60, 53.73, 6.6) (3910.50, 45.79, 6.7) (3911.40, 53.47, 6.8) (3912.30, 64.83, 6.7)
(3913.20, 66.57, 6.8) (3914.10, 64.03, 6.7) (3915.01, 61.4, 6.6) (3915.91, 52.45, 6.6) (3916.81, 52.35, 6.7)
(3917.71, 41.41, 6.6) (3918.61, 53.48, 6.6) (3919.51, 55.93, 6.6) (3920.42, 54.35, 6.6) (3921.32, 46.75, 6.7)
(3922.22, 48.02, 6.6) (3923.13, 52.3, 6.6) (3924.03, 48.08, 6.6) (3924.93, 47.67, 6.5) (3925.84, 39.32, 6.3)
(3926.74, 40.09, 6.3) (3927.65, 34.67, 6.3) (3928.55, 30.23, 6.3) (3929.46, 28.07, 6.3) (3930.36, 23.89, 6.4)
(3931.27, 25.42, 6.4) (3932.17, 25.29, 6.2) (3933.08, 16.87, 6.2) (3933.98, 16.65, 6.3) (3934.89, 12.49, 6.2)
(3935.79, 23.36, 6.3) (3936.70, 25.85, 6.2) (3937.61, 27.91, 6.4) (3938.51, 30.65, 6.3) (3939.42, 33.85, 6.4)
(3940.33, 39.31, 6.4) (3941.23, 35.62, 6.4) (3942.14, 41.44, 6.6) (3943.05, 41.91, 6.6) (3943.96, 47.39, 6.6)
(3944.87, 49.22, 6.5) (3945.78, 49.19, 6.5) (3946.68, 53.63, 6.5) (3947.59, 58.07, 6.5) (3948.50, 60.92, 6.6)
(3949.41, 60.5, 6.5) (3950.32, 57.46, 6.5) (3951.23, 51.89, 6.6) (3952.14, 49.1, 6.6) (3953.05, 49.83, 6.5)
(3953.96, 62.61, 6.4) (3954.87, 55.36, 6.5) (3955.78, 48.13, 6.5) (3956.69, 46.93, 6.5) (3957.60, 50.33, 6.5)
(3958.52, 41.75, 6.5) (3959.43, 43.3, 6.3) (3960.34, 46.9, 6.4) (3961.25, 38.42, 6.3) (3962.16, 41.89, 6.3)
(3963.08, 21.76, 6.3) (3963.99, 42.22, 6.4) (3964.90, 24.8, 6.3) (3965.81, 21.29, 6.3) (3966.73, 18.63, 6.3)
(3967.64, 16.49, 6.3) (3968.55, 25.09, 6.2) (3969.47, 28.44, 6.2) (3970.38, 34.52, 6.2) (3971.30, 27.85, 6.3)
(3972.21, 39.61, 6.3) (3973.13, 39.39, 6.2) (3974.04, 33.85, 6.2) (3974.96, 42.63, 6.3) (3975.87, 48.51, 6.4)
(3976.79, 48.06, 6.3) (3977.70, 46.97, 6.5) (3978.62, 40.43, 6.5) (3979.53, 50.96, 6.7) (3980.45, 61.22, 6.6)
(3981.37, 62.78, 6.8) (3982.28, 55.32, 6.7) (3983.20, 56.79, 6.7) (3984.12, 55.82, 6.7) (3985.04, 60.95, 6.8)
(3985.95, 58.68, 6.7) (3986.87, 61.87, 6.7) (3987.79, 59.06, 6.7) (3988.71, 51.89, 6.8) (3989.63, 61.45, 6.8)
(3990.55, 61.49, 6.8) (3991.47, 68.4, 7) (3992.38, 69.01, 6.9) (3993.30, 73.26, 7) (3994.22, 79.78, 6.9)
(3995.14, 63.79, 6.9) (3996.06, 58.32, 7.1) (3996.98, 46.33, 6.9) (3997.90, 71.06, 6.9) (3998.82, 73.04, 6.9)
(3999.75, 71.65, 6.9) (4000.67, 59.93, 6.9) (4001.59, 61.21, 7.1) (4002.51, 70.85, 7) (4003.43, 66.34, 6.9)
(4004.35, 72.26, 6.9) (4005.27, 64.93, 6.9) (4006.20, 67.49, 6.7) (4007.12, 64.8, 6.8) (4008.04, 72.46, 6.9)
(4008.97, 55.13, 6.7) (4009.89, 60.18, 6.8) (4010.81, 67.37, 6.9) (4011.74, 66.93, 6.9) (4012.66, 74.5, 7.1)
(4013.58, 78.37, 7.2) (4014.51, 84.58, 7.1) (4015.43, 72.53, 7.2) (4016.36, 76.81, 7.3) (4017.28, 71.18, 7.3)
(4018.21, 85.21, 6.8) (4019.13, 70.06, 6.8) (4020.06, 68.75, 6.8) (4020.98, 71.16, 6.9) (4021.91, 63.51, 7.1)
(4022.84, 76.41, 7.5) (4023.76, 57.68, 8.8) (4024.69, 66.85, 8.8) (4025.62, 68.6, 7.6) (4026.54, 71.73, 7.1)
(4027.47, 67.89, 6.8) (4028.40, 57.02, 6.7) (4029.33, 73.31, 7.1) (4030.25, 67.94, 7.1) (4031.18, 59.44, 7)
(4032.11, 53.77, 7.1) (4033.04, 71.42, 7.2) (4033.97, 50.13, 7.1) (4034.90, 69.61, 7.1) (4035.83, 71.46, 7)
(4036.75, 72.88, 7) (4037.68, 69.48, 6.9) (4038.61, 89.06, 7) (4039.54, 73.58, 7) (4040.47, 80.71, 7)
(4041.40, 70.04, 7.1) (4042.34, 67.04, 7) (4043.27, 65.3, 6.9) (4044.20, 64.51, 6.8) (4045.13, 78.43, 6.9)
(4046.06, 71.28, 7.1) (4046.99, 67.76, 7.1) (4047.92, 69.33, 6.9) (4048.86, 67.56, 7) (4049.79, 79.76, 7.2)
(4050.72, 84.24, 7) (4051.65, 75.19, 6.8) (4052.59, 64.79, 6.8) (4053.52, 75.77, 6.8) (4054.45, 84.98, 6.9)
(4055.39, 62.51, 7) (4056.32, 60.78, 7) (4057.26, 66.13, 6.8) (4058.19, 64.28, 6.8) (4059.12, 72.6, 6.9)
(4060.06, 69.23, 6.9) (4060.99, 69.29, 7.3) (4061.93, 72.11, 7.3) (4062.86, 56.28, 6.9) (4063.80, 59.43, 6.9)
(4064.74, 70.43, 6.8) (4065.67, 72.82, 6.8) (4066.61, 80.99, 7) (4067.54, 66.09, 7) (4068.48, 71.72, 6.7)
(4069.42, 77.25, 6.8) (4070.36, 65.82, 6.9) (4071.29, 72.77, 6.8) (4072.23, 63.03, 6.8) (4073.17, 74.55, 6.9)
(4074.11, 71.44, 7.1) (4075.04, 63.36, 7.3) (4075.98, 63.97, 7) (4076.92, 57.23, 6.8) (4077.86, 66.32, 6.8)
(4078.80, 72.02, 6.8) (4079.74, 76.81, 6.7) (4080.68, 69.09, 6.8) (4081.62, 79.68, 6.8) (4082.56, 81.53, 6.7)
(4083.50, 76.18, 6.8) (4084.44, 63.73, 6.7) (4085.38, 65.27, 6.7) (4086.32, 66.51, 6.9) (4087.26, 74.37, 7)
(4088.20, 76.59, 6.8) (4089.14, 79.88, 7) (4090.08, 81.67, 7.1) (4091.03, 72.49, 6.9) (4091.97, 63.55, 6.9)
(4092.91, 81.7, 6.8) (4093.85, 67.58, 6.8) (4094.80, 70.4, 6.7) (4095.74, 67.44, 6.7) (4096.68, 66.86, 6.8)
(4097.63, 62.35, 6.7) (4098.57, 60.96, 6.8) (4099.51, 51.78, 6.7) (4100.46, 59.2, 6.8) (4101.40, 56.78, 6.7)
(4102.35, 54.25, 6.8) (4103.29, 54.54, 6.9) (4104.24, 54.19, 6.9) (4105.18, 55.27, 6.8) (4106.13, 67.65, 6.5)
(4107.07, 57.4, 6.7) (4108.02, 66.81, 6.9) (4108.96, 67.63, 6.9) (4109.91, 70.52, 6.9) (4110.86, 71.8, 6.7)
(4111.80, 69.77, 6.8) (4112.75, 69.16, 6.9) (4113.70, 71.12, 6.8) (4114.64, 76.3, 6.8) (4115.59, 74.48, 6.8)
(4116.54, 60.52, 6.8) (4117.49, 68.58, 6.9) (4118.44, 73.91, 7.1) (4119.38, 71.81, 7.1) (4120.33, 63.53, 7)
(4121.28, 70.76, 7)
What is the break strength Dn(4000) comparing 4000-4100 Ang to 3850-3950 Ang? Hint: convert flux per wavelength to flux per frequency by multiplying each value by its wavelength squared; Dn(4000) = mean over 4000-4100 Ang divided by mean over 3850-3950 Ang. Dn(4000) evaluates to 1.70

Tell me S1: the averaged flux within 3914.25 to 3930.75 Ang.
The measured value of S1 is 45.4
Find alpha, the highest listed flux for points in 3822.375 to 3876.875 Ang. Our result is 55.35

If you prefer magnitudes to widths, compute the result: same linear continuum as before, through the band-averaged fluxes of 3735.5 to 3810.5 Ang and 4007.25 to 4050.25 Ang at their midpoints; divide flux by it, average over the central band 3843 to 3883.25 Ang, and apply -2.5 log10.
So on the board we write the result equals 0.15 mag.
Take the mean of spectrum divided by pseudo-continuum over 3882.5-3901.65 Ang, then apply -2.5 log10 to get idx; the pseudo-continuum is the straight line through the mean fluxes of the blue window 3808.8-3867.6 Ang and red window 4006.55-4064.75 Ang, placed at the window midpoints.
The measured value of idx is 0.06 mag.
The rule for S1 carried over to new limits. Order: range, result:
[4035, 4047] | 72.6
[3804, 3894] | 40.1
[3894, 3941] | 43.6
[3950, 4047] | 58.9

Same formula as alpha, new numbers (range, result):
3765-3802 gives 65.27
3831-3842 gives 38.41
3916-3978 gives 62.61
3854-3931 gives 66.57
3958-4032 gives 85.21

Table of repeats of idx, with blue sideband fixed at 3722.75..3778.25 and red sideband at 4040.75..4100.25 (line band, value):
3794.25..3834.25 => 0.21 mag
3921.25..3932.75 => 0.45 mag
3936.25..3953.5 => 0.27 mag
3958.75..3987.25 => 0.41 mag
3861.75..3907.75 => 0.15 mag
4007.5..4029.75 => -0.08 mag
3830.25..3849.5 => 0.38 mag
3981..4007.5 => -0.02 mag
